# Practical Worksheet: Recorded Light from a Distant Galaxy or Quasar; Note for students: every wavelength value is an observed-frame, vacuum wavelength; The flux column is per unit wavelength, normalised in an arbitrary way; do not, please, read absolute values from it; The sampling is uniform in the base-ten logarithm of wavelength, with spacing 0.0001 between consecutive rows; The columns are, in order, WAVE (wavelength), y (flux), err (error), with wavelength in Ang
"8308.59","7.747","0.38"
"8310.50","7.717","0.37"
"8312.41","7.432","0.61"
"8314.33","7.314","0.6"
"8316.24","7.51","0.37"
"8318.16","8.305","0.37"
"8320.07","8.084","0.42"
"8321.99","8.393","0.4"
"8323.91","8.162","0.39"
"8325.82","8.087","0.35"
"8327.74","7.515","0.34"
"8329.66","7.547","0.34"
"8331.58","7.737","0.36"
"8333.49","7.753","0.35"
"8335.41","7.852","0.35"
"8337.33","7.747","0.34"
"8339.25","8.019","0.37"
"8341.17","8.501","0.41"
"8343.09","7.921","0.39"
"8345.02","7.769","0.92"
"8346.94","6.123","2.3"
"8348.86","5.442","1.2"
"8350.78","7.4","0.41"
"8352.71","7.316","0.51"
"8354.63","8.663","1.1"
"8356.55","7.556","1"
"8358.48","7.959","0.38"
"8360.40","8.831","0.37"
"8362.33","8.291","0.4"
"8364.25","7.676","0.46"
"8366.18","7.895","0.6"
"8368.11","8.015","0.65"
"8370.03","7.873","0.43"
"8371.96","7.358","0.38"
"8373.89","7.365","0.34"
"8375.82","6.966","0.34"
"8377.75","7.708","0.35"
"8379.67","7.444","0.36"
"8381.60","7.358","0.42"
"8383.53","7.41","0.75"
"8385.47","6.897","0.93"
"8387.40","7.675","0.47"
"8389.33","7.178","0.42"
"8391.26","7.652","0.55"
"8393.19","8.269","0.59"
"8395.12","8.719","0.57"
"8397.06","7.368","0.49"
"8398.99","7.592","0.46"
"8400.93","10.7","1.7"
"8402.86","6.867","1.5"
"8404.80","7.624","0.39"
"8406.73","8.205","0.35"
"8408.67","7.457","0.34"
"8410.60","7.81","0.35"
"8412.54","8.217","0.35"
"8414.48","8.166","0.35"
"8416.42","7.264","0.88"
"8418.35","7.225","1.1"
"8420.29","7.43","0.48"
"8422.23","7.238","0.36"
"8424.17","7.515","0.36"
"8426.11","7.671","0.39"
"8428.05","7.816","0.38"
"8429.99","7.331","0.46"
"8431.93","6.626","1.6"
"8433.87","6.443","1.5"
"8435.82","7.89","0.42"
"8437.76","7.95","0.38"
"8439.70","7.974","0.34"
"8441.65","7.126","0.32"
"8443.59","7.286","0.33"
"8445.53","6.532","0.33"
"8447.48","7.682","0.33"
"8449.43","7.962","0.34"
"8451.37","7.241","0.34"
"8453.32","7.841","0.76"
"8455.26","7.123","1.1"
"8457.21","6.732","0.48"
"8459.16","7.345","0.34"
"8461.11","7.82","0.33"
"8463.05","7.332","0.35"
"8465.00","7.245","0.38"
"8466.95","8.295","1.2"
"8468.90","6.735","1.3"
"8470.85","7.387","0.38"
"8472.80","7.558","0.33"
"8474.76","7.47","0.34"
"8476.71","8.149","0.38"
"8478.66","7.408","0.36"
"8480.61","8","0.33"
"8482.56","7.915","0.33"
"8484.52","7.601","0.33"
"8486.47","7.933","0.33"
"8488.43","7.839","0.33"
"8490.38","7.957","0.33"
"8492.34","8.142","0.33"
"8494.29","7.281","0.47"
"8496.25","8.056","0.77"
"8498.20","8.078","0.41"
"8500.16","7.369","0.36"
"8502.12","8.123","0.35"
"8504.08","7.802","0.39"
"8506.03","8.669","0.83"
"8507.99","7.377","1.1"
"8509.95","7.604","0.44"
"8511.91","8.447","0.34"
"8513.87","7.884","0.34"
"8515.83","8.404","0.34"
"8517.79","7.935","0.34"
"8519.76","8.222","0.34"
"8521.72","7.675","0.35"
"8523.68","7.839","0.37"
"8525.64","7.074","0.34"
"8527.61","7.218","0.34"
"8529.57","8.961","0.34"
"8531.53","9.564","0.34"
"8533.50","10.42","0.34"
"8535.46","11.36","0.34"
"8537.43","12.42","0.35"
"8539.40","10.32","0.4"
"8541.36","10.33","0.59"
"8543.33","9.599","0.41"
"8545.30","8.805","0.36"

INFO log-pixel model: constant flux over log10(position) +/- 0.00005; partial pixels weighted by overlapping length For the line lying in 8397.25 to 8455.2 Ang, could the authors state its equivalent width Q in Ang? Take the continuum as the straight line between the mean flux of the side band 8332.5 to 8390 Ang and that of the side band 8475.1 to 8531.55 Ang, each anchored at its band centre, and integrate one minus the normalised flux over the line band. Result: 1.1 Ang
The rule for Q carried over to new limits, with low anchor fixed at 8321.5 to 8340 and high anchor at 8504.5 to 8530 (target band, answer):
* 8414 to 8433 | 1.2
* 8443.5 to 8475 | 2.1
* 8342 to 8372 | 0.9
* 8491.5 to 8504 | 0.1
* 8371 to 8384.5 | 0.9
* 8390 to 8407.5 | -0.5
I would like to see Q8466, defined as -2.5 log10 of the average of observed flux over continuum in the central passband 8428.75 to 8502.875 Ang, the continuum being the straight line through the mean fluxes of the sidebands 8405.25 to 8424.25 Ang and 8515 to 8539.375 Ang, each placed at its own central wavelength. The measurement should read 0.10 mag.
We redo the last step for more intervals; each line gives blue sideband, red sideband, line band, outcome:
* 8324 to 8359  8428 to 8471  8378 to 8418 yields -0.04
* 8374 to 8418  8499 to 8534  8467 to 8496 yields 0.04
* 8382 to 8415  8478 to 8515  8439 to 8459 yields 0.08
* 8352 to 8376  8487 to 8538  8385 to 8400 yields 0.03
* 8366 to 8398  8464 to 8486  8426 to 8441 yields 0.02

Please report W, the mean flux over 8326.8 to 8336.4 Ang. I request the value 7.68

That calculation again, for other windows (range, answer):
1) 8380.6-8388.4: 7.33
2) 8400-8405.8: 8.39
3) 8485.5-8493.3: 7.96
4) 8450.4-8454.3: 7.55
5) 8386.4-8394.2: 7.71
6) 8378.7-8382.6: 7.42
